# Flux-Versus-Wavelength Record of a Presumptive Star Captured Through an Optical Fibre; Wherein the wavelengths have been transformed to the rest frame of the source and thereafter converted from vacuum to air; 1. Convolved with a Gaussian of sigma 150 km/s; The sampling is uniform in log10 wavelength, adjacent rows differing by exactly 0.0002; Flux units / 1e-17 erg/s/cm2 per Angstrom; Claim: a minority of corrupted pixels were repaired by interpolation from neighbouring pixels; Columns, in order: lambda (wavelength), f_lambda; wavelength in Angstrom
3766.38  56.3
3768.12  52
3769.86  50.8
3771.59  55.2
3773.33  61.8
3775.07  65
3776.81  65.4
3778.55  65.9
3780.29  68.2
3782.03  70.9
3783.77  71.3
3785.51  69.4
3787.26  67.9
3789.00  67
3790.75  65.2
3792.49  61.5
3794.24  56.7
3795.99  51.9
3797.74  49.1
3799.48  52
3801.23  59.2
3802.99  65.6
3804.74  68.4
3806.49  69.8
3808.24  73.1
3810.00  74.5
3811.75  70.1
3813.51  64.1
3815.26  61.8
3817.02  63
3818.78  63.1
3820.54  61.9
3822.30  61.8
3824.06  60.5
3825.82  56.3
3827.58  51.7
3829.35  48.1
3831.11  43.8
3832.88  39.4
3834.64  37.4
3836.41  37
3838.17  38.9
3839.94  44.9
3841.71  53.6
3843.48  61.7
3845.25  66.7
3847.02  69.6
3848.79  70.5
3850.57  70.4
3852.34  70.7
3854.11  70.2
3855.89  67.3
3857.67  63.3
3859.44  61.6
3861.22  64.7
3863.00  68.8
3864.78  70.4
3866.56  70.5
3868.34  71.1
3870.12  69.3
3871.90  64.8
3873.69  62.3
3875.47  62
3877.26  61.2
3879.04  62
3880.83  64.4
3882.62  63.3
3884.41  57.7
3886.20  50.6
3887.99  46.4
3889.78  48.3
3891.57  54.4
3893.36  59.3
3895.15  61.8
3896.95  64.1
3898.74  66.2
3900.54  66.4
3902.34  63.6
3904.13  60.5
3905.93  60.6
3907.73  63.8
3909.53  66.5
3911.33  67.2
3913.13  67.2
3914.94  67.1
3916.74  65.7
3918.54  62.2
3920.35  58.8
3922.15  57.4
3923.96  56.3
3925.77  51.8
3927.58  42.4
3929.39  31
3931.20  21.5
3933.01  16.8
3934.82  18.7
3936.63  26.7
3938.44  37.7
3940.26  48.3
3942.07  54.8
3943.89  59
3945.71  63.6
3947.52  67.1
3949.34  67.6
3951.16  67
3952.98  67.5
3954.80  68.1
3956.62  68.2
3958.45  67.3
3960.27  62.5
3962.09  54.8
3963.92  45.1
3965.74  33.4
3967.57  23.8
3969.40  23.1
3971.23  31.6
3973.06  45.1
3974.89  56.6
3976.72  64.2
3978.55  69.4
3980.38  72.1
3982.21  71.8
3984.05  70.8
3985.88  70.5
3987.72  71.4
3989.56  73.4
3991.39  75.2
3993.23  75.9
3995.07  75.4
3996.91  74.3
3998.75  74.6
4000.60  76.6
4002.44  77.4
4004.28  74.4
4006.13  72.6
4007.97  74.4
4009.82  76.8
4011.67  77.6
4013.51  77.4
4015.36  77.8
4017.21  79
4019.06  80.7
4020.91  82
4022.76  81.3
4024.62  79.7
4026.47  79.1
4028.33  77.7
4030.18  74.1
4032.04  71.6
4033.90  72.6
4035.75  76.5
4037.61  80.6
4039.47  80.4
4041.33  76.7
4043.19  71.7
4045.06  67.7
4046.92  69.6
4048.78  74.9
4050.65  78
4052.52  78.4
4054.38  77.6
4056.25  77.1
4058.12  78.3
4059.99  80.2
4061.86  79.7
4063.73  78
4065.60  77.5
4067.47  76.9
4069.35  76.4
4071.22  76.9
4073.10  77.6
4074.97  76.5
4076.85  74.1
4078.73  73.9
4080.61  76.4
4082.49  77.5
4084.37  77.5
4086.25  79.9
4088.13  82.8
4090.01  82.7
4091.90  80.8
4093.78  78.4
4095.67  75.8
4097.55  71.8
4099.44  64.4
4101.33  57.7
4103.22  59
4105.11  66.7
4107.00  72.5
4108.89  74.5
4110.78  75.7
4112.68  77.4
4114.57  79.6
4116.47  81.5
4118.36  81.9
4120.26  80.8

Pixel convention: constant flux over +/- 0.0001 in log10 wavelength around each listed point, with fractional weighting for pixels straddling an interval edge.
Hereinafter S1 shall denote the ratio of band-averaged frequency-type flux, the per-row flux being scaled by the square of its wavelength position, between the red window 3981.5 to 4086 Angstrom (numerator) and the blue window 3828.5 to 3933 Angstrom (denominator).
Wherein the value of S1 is 1.41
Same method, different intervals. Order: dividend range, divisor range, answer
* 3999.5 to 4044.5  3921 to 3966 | 1.58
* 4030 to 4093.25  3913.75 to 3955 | 1.61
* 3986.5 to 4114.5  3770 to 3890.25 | 1.38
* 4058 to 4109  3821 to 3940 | 1.47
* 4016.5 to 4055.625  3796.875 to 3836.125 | 1.47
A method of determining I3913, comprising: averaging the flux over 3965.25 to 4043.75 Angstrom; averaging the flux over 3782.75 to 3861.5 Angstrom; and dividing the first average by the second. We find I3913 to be 1.2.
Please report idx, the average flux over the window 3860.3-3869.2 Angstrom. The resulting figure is 69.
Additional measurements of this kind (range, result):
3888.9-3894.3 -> 54.2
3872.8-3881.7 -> 62.4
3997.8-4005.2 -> 75.7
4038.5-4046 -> 74.1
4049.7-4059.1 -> 77.8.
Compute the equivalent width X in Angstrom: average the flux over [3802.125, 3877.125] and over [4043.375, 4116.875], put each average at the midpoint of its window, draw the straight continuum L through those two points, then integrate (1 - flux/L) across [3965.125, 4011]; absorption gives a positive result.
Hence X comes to 3.7 Angstrom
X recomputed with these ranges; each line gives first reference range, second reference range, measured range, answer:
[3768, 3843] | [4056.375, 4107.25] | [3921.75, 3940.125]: 8.4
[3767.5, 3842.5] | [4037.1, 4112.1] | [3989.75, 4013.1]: -1.5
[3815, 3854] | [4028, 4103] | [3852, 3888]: -3.1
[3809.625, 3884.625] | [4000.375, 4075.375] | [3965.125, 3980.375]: 5.6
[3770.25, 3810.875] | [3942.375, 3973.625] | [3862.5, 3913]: -3.7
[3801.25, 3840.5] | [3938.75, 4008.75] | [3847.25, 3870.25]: -3.9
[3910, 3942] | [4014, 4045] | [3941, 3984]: 0.4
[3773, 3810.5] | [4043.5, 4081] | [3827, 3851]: 5.2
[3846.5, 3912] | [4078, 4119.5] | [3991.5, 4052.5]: -4.5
